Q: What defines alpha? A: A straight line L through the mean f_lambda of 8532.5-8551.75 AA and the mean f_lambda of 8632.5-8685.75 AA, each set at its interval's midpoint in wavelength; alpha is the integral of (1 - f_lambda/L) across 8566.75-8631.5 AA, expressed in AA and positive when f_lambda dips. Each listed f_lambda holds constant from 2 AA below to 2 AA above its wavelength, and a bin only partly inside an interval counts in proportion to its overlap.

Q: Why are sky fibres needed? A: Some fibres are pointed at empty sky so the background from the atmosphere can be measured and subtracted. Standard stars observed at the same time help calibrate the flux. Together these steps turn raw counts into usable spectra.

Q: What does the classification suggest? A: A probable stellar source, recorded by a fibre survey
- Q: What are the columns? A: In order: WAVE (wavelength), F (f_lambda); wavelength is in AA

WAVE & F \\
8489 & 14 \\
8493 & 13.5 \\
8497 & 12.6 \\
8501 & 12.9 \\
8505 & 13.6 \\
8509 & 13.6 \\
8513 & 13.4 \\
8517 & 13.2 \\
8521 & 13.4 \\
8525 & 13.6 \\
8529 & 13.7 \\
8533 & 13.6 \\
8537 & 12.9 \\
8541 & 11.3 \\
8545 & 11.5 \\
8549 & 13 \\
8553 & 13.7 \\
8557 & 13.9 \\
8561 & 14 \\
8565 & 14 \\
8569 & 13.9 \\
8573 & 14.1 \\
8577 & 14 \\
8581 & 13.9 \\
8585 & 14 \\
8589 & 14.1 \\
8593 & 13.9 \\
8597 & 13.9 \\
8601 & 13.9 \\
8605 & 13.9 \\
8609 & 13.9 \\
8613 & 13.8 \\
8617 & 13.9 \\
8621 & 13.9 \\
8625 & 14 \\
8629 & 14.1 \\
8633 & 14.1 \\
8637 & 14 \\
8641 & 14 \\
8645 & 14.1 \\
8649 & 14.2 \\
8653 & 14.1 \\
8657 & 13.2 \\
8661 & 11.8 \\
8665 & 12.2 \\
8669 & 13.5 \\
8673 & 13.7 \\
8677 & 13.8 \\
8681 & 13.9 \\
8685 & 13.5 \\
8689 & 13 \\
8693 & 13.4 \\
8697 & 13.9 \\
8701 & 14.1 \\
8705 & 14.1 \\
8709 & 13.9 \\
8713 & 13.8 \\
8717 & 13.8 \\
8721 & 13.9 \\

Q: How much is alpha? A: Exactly -4.9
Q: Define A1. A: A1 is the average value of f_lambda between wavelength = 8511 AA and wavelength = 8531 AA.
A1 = 13.5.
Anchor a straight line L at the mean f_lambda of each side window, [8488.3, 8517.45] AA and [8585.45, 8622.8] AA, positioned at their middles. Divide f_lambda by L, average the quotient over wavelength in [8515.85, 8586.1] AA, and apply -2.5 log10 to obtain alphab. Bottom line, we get 0.015 mag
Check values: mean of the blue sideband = 13.3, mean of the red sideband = 13.9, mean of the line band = 13.4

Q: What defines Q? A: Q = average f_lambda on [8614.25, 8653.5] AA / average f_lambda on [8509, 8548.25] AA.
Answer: 1.08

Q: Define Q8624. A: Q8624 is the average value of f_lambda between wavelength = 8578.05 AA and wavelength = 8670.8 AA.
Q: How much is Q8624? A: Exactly 13.8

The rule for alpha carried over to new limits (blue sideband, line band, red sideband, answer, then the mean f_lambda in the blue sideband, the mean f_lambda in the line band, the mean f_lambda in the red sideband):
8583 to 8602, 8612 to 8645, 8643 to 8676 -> -0.8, 14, 14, 13.4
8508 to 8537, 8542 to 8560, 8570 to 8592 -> 1.0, 13.5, 13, 14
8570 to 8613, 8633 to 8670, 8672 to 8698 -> 0.6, 14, 13.5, 13.6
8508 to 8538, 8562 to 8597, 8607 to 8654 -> -0.6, 13.4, 14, 14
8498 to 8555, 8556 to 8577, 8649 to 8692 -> -1.3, 13.1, 14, 13.3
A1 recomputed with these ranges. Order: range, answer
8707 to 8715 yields 13.9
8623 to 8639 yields 14.1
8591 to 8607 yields 13.9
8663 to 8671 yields 12.8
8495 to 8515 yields 13.2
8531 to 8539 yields 13.2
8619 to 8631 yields 14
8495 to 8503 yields 12.8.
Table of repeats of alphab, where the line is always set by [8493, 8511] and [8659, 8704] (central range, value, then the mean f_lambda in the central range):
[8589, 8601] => -0.05 mag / 13.9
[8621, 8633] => -0.06 mag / 14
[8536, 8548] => 0.12 mag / 11.9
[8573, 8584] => -0.06 mag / 14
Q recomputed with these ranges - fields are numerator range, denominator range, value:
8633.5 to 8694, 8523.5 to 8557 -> 1.04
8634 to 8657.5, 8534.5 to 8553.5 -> 1.13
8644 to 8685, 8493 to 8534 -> 1.01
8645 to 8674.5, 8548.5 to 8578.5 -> 0.96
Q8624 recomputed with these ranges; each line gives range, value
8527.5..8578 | 13.3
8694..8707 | 14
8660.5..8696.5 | 13.3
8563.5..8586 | 14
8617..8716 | 13.7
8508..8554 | 13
